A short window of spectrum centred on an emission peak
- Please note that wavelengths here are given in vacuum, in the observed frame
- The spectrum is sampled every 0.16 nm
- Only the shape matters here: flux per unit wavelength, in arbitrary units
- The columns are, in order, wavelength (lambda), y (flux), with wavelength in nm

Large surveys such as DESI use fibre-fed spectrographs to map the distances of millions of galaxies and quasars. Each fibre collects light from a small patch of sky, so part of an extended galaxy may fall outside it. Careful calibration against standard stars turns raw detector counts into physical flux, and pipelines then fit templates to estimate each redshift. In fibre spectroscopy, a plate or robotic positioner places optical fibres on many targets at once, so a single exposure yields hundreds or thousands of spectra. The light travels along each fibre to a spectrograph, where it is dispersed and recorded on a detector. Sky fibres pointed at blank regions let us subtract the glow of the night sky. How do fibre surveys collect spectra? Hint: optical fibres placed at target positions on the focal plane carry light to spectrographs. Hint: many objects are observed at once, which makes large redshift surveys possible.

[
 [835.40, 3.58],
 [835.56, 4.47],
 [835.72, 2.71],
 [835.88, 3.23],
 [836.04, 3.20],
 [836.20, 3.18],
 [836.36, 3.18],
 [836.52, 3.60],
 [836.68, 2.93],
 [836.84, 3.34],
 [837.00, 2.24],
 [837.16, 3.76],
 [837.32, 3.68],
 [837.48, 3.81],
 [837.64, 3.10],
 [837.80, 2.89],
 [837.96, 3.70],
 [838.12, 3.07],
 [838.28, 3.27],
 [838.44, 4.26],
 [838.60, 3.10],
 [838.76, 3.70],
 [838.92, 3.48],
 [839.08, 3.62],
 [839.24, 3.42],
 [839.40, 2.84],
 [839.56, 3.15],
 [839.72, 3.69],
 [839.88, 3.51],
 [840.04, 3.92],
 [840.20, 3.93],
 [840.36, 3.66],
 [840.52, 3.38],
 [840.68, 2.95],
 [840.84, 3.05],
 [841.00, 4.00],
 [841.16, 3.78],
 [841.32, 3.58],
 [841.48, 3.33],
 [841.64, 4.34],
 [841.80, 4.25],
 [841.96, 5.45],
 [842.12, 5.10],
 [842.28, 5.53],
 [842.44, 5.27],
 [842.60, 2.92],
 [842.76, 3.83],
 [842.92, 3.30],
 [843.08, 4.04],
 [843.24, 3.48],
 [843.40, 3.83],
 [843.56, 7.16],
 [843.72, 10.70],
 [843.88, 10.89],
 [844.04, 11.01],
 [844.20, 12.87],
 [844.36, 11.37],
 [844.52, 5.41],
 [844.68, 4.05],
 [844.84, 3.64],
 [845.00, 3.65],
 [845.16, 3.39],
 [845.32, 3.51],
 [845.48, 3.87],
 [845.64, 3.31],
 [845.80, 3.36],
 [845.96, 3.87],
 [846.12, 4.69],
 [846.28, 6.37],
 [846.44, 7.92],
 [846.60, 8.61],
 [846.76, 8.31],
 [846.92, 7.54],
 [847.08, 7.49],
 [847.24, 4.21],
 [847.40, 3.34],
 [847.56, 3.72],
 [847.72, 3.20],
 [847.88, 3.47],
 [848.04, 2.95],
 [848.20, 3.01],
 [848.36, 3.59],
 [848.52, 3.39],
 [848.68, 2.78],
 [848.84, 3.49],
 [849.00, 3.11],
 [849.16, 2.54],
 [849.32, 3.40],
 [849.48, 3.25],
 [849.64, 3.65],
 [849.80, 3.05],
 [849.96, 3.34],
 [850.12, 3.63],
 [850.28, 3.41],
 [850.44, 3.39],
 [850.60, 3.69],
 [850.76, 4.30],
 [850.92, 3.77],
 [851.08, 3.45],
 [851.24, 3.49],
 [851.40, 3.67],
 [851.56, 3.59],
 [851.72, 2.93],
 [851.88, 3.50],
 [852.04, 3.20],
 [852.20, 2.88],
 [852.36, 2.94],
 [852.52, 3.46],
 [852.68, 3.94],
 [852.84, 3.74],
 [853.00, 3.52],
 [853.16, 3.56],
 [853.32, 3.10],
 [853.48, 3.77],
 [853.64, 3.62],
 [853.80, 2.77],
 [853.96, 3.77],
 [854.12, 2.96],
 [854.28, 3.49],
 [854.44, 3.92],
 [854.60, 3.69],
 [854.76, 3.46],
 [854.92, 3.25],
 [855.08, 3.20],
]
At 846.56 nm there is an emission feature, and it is [N II]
